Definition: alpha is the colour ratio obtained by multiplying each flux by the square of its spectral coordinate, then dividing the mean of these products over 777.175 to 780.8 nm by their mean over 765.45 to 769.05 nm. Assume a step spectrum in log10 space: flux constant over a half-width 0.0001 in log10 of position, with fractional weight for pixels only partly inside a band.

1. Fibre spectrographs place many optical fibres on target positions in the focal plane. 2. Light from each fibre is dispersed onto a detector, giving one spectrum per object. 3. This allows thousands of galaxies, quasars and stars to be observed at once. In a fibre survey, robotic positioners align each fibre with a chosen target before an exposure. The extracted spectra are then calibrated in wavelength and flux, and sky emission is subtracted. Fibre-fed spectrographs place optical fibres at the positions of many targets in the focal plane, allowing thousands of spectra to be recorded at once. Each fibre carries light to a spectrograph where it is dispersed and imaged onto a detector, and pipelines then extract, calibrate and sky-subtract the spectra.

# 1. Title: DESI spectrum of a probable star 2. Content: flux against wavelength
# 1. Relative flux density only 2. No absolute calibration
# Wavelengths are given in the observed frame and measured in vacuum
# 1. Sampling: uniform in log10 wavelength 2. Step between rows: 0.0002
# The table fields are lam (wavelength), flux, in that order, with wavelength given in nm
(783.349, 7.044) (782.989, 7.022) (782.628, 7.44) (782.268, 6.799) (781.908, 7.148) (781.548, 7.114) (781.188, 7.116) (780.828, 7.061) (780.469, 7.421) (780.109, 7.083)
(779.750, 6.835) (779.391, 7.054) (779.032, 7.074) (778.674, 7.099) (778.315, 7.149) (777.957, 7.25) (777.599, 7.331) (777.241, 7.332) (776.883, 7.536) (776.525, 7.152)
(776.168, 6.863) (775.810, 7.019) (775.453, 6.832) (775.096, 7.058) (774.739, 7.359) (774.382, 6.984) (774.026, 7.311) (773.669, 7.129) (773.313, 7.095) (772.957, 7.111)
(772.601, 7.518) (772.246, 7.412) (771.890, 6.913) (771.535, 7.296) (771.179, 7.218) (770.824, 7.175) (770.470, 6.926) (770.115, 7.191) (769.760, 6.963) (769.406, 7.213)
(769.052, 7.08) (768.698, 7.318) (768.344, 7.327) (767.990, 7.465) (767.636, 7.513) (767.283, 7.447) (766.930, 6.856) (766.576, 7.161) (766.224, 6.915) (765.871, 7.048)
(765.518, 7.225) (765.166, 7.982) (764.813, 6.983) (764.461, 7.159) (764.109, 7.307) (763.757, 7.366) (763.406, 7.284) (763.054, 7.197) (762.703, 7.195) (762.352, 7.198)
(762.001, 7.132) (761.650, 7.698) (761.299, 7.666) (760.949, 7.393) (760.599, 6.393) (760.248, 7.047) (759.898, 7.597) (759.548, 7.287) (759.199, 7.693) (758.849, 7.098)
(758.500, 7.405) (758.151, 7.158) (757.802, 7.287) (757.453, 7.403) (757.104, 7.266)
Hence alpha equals 1.02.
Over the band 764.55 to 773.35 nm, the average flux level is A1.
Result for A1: 7.22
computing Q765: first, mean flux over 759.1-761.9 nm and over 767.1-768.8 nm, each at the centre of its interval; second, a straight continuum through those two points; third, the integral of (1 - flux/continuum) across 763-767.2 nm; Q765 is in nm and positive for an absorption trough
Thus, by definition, 0.10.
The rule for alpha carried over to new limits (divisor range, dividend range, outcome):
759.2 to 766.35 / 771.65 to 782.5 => 1.02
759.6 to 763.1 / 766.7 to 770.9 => 1.01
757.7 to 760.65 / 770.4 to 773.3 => 1.03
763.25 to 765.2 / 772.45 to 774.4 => 1.01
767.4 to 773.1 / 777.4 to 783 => 1.01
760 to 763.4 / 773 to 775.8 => 1.02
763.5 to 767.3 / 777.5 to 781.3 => 1.02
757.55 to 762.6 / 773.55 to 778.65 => 1.02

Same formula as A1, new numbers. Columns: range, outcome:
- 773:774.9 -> 7.17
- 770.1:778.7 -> 7.17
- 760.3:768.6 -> 7.25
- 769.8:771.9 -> 7.13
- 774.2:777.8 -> 7.15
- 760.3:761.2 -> 6.98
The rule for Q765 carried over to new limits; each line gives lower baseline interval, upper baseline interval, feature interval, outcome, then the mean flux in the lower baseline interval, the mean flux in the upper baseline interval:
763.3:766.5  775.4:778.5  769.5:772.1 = 0.04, 7.25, 7.18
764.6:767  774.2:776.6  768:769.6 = -0.03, 7.18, 7.03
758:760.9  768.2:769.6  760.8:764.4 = -0.06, 7.22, 7.23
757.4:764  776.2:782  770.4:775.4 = 0.02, 7.29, 7.16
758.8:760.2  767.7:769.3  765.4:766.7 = 0.05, 7.41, 7.31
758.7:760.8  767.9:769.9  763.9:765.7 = -0.03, 7.19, 7.22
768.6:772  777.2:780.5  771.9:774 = -0.03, 7.13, 7.14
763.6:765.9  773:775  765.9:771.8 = 0.05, 7.31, 7.17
